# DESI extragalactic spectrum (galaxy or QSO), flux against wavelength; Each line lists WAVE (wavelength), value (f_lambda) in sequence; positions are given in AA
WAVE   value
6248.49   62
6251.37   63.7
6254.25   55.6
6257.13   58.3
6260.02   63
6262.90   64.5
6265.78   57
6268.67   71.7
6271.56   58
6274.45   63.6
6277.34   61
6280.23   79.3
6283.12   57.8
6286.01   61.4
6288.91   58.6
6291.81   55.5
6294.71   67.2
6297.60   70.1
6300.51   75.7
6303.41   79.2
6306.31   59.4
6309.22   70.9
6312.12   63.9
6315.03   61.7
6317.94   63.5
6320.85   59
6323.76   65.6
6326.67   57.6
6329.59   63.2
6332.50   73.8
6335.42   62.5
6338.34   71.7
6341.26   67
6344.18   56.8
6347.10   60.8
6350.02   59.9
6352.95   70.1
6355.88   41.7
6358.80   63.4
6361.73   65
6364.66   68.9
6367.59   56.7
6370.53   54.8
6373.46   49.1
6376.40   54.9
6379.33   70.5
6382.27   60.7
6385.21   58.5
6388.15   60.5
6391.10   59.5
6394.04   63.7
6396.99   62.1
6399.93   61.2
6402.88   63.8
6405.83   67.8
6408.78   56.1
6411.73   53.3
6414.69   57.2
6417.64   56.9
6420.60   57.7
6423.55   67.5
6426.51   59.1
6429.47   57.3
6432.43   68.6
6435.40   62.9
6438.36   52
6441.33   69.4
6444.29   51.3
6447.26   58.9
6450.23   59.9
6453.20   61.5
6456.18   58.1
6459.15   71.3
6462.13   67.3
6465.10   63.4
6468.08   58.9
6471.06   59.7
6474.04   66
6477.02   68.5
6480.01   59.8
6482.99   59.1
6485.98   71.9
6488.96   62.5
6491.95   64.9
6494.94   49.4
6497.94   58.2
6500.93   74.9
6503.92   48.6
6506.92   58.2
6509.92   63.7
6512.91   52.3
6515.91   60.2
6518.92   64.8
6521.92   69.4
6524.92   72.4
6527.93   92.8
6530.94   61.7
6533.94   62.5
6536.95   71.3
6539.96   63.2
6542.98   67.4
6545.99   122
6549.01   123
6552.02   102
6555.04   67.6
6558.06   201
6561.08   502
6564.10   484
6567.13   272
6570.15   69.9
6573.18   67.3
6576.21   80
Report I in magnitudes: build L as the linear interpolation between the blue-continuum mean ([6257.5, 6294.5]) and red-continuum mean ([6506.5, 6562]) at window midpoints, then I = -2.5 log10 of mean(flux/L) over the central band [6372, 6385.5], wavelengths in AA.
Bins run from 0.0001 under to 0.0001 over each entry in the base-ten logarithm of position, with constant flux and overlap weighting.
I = 0.306 mag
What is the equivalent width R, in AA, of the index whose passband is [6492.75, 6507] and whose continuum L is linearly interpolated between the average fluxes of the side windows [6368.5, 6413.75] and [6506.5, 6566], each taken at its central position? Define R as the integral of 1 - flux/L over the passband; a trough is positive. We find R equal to 6.64 AA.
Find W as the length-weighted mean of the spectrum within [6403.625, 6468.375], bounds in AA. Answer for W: 60.8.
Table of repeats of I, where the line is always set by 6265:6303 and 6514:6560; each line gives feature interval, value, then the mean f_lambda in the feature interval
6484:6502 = 0.33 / 63.2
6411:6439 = 0.31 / 59.6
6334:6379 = 0.19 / 60.5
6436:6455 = 0.35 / 59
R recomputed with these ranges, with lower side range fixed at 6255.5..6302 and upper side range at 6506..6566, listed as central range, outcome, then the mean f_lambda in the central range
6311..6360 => 9.3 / 62.5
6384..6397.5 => 4.4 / 60.8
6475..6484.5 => 4.2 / 62.7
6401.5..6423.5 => 8.3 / 59.5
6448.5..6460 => 4.7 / 62.1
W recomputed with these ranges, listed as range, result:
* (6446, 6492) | 63.2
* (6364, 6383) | 58.9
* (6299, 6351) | 65.2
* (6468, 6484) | 62.4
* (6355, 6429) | 59.7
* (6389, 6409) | 62.3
